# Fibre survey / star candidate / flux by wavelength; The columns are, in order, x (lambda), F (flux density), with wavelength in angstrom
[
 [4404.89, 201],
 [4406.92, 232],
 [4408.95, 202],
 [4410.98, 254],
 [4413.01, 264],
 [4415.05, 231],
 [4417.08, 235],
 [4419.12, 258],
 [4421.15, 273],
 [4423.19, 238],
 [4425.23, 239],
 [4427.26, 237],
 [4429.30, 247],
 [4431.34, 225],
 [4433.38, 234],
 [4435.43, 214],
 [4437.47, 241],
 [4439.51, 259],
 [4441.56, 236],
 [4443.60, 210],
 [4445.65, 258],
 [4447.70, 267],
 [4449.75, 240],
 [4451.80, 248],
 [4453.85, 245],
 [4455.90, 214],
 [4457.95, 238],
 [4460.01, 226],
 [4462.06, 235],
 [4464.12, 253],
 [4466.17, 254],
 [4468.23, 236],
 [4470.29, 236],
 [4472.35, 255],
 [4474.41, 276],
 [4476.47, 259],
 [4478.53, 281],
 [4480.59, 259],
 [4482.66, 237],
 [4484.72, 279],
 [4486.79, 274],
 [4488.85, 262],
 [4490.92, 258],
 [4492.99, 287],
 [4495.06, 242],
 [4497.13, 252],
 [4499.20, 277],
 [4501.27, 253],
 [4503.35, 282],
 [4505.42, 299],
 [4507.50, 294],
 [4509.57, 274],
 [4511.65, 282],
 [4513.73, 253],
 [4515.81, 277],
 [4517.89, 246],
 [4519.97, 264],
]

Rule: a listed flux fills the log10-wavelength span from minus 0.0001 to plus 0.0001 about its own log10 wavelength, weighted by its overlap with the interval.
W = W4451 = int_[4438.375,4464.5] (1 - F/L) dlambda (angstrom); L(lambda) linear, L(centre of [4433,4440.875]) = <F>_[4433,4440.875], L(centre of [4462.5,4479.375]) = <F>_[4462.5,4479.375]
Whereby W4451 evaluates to 0.46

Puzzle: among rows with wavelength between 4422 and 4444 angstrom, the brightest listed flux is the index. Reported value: 259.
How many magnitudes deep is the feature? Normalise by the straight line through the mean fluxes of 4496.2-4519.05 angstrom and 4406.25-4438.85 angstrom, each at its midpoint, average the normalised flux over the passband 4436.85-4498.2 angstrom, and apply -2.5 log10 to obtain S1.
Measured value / 0.02 mag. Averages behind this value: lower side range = 239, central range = 251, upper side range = 272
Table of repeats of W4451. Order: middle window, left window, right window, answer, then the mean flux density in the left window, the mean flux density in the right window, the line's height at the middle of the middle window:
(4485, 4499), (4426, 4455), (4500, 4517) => 0.2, 240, 276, 268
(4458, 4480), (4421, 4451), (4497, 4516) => 0.5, 240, 275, 257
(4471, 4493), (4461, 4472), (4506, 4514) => -0.7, 244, 279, 256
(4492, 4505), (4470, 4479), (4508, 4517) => 0.1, 262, 272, 269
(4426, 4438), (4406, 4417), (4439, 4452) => 0.4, 236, 245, 241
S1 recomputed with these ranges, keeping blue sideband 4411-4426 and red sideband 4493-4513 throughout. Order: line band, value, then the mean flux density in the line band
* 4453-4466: 0.11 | 236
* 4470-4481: 0.01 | 263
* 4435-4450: 0.06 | 242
